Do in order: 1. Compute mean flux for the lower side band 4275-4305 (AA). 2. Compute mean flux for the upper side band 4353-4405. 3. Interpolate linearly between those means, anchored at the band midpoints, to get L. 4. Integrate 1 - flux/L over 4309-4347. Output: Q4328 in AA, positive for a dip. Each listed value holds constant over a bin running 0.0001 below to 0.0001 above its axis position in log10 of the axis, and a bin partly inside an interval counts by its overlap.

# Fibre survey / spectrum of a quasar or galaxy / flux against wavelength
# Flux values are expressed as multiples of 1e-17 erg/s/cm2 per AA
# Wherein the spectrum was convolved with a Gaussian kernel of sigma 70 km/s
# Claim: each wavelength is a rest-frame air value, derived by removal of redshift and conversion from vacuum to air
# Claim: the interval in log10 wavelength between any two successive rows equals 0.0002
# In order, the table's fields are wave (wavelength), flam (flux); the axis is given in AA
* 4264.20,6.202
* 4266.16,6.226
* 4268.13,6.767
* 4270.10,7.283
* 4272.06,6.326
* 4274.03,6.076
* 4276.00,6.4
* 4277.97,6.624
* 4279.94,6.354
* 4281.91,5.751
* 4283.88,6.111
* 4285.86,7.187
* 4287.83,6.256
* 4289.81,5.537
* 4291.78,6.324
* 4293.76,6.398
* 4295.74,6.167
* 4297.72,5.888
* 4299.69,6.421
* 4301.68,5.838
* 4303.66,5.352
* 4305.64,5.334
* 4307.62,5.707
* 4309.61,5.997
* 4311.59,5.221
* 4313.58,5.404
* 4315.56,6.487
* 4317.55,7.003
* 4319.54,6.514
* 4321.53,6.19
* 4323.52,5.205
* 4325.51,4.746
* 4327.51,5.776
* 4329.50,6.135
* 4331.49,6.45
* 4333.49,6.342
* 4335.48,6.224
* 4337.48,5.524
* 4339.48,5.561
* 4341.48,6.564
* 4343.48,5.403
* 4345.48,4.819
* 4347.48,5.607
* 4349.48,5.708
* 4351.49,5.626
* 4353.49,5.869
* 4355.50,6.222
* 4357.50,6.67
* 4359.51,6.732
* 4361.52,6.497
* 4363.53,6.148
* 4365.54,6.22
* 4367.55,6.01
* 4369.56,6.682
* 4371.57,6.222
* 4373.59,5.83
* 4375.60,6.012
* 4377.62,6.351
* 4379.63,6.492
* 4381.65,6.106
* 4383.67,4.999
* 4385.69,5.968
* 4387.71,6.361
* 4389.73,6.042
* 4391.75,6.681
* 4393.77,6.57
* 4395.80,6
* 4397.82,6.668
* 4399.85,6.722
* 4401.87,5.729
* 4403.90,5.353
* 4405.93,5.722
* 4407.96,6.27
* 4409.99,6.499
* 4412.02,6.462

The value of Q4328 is 1.9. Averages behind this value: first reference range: 6.16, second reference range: 6.2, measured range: 5.87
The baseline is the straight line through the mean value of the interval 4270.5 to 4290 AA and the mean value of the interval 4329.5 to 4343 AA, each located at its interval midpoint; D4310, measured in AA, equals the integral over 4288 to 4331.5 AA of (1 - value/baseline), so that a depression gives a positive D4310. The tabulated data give 2.0 AA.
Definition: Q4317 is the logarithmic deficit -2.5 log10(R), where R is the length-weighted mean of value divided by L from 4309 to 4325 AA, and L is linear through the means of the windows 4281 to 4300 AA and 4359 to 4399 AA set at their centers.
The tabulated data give 0.04 mag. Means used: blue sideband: 6.2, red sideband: 6.22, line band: 5.97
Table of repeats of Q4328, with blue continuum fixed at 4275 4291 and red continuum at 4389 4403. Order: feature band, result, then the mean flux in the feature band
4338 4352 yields 1.6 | 5.61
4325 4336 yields 0.6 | 5.99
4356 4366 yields -0.2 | 6.45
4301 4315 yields 1.6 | 5.58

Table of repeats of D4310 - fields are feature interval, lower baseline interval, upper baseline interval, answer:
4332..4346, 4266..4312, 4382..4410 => 0.68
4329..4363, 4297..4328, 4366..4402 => 0.01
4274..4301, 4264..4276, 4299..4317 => -0.41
